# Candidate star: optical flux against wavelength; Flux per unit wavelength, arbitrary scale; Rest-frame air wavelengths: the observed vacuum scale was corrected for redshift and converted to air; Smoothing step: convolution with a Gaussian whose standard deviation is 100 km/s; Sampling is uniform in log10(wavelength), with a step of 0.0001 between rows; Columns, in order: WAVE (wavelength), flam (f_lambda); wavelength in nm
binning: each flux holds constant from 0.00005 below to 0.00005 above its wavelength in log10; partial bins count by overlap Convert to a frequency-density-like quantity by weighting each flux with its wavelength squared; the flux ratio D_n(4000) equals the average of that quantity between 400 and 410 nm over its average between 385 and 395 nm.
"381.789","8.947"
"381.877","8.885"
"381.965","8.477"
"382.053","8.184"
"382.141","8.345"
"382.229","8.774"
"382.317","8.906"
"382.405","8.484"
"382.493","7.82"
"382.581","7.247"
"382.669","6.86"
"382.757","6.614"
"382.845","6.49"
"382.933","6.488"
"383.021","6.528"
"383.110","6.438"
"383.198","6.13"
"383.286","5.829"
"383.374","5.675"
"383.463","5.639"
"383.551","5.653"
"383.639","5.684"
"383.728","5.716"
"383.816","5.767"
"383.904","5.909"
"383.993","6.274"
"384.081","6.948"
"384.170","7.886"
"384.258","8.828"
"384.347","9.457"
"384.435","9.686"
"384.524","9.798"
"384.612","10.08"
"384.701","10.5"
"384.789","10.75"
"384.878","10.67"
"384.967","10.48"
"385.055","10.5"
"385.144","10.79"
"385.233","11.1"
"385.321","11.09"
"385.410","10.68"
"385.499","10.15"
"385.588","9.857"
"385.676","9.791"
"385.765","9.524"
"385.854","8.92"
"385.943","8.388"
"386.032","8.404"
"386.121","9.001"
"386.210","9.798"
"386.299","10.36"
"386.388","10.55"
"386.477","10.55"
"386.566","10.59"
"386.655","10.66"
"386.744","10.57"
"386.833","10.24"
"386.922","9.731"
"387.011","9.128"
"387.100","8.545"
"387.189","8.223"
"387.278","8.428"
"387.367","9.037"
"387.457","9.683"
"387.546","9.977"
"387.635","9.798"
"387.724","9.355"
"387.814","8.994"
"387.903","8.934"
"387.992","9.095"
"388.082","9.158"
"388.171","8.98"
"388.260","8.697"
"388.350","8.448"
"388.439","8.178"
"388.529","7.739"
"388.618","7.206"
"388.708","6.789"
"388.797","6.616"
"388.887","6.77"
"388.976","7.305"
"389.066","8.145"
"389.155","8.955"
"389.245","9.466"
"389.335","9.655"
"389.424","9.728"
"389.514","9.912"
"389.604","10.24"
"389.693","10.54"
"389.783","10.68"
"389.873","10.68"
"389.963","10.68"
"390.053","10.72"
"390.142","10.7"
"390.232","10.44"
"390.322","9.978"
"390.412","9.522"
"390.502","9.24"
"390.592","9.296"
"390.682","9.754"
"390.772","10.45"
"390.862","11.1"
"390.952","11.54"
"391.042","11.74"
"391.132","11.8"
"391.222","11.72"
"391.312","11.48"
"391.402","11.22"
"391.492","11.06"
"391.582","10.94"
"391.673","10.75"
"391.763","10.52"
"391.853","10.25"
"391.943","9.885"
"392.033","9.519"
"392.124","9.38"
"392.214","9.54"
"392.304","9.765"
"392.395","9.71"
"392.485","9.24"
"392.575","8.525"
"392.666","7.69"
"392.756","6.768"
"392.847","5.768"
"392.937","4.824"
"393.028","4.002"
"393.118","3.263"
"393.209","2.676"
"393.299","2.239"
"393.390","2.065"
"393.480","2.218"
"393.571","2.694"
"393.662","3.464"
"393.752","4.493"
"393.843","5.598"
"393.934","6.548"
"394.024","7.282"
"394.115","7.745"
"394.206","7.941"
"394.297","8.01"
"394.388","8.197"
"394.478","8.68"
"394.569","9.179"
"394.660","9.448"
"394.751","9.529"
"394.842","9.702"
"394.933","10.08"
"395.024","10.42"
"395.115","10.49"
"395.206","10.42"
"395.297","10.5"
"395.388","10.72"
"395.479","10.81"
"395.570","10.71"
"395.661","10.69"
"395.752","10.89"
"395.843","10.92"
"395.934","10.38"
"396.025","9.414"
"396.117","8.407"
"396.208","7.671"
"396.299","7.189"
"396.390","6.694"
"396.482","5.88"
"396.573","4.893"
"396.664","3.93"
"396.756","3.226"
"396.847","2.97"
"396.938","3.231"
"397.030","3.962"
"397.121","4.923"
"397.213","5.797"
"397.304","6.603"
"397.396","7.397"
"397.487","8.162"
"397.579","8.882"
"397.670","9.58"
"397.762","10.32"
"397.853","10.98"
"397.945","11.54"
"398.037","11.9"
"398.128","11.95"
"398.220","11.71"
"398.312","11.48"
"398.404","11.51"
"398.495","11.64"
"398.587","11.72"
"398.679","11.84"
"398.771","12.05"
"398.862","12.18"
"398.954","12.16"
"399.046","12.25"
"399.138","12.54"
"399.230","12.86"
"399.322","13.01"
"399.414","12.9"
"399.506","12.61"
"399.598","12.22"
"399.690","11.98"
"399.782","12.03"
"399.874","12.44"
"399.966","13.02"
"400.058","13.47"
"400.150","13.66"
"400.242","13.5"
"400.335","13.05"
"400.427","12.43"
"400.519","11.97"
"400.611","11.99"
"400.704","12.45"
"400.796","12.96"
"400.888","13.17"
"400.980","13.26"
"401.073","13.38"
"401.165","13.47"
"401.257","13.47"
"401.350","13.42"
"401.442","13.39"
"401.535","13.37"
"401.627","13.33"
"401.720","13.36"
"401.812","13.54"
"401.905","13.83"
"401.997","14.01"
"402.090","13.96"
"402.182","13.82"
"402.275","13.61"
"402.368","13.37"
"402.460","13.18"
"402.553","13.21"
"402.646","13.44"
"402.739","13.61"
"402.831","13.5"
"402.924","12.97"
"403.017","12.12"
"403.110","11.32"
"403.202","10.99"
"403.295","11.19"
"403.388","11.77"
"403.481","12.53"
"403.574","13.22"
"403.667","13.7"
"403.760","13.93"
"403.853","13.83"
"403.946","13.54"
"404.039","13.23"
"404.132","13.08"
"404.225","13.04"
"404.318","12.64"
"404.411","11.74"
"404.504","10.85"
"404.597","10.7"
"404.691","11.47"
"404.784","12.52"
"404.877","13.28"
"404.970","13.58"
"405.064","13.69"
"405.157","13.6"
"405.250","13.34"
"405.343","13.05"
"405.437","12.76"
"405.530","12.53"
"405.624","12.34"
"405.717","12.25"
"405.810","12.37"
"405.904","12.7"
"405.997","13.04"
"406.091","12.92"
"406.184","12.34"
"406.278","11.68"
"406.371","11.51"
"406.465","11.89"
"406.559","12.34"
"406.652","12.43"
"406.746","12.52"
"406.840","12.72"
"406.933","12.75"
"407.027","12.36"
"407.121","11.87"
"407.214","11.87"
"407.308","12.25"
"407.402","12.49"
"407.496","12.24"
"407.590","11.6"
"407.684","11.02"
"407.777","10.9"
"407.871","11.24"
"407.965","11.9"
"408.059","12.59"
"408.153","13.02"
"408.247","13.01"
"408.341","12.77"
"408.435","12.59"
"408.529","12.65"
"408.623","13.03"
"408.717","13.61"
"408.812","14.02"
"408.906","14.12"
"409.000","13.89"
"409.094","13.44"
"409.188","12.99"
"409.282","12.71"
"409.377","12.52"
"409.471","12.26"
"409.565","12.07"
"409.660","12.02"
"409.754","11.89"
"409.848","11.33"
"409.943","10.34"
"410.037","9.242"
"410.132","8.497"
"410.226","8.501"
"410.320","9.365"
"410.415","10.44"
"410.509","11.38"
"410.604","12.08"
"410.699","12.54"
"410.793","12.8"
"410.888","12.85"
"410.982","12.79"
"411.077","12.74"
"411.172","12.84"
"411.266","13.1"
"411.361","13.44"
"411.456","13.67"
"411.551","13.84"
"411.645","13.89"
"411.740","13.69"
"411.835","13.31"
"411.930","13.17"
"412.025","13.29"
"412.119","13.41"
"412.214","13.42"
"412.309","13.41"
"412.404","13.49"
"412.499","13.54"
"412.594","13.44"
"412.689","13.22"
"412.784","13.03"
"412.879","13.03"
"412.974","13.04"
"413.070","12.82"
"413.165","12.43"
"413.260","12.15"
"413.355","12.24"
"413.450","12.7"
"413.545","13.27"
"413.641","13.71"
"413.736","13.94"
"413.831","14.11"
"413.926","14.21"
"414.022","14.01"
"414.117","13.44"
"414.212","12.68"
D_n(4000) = 1.55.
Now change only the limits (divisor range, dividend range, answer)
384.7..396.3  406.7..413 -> 1.52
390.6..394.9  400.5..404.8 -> 1.68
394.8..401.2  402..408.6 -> 1.26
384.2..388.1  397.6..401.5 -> 1.35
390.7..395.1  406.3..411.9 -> 1.63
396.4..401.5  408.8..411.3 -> 1.17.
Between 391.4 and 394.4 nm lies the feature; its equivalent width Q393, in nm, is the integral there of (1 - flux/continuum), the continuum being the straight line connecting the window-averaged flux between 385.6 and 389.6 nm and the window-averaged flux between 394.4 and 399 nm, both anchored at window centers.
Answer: 0.657 nm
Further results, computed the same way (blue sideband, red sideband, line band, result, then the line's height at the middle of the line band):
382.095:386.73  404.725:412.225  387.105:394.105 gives 0.71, 9.54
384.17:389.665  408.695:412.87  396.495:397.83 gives 0.58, 10.7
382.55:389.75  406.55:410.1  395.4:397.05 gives 0.46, 10.3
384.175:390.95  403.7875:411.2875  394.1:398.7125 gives 0.83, 10.8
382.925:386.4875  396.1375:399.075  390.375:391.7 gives -0.33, 8.61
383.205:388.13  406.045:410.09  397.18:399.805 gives -0.05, 10.9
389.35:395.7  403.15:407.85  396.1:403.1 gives -0.19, 10.8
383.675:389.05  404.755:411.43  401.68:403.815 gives -0.29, 11.5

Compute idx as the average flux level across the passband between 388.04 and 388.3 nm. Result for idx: 8.97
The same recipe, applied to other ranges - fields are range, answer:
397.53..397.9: 9.93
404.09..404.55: 12.3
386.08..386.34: 9.72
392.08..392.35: 9.56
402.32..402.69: 13.3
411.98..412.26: 13.4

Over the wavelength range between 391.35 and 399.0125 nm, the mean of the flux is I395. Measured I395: 8.34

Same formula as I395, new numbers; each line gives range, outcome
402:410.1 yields 12.6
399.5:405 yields 12.9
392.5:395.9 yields 7.47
